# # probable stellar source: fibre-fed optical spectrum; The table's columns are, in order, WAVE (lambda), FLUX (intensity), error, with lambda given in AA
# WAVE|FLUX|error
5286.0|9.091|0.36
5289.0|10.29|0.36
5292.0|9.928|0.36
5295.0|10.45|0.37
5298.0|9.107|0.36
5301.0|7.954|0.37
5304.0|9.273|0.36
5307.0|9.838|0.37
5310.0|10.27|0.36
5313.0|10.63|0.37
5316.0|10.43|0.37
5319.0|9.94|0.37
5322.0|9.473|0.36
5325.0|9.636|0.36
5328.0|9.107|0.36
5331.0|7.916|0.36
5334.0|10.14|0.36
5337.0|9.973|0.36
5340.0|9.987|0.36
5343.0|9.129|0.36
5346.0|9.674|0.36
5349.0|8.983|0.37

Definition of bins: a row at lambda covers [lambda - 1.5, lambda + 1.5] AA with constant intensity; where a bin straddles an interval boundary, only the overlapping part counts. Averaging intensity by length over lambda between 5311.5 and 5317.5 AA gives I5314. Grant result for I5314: 10.5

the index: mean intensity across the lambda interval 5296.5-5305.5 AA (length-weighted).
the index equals 8.78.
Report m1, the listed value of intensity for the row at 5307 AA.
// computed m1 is 9.838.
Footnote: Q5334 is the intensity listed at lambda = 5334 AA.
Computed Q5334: 10.14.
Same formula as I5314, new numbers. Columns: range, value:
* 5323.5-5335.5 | 9.2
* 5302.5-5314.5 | 10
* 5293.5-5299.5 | 9.78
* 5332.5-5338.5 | 10.1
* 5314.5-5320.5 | 10.2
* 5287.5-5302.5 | 9.55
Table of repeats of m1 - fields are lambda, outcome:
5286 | 9.091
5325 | 9.636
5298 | 9.107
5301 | 7.954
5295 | 10.45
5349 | 8.983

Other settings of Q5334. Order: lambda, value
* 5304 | 9.273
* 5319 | 9.94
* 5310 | 10.27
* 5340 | 9.987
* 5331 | 7.916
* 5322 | 9.473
